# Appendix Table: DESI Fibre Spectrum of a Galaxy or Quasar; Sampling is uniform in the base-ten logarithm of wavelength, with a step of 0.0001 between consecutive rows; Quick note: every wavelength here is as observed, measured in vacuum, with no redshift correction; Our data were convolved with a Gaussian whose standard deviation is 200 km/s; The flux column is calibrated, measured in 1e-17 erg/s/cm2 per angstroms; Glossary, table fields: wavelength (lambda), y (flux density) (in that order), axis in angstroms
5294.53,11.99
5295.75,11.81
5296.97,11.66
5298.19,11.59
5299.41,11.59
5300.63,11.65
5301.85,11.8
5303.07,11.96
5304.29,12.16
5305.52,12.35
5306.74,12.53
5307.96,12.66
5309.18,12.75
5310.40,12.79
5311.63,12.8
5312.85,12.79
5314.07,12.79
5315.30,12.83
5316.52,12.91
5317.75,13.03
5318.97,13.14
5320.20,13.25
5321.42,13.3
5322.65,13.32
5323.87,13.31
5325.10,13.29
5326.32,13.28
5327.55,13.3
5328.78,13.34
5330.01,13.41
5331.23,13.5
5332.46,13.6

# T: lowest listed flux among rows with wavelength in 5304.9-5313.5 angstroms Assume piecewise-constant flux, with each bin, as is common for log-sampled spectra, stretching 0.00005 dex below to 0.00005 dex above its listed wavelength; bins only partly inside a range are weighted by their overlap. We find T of 12.35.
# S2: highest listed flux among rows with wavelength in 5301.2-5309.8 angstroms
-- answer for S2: 12.75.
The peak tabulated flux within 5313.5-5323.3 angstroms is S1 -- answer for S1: 13.32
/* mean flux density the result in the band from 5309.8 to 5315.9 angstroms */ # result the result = 12.8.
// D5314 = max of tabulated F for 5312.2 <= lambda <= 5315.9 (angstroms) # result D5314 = 12.83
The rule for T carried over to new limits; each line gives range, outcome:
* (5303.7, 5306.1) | 12.16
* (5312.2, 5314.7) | 12.79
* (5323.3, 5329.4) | 13.28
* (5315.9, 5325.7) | 12.91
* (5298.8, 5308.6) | 11.59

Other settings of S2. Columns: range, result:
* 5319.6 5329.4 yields 13.34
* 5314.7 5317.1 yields 12.91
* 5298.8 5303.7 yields 11.96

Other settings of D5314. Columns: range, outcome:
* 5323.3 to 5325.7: 13.31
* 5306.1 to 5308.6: 12.66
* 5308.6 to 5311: 12.79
